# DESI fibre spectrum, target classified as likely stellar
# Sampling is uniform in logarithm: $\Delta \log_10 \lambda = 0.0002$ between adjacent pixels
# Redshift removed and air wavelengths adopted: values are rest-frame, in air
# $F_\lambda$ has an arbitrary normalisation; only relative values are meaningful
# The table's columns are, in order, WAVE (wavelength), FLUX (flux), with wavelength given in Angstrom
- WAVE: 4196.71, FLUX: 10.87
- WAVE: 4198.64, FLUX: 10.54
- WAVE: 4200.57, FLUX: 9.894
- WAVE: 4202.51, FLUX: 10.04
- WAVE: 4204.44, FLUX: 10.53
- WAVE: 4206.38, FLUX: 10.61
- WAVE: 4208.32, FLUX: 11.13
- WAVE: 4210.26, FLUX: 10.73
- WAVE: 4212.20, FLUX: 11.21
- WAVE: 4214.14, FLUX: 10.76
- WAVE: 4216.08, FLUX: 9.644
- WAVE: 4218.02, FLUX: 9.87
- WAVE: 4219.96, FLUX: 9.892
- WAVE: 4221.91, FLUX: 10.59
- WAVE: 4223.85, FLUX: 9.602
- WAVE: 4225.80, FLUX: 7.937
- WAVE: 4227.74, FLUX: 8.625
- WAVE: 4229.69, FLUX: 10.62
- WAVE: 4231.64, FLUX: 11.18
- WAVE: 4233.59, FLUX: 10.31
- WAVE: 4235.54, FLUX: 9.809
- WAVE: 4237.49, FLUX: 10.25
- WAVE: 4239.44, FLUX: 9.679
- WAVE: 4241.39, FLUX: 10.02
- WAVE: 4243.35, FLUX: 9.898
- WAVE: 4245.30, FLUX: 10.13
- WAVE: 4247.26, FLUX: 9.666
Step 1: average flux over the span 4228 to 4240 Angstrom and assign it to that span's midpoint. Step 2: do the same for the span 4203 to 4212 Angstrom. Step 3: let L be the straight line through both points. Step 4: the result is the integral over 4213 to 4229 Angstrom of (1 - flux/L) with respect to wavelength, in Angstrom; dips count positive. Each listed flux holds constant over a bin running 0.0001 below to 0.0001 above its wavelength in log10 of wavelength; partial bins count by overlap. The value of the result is 1.3 Angstrom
